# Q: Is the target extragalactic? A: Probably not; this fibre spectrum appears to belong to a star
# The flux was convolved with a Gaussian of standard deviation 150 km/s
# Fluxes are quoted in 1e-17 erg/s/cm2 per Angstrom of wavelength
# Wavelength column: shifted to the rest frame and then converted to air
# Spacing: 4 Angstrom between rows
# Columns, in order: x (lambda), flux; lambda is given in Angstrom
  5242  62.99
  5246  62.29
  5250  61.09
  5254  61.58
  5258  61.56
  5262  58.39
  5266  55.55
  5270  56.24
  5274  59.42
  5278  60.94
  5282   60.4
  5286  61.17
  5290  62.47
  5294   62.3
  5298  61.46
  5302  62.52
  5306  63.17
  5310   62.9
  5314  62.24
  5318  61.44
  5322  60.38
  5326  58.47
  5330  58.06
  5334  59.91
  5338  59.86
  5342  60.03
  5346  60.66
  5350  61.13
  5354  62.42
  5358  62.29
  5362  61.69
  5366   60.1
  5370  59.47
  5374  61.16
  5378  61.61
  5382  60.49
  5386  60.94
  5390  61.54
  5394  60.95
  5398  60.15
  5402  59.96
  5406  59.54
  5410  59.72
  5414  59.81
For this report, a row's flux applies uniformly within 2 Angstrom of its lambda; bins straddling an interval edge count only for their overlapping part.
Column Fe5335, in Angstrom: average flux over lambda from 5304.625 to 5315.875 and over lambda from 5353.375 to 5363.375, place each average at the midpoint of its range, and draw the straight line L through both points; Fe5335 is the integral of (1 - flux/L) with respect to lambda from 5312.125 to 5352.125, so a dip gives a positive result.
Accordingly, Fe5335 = 1.4 Angstrom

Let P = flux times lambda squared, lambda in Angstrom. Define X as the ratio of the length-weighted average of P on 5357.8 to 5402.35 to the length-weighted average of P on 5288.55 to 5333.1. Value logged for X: 1.02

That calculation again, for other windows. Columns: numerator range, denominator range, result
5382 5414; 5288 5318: 1.00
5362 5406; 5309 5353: 1.02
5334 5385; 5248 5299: 1.04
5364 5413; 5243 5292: 1.05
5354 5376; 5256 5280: 1.08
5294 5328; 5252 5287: 1.05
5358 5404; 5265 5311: 1.04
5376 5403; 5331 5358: 1.02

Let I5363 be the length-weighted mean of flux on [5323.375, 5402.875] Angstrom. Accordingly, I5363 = 60.6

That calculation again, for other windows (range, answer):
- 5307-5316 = 62.6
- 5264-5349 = 60.5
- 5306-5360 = 60.8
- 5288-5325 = 62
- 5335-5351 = 60.3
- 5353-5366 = 61.8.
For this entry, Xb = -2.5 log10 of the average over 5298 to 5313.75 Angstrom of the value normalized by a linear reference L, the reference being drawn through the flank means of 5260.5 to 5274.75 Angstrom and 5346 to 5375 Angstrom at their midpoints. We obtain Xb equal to -0.07 mag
